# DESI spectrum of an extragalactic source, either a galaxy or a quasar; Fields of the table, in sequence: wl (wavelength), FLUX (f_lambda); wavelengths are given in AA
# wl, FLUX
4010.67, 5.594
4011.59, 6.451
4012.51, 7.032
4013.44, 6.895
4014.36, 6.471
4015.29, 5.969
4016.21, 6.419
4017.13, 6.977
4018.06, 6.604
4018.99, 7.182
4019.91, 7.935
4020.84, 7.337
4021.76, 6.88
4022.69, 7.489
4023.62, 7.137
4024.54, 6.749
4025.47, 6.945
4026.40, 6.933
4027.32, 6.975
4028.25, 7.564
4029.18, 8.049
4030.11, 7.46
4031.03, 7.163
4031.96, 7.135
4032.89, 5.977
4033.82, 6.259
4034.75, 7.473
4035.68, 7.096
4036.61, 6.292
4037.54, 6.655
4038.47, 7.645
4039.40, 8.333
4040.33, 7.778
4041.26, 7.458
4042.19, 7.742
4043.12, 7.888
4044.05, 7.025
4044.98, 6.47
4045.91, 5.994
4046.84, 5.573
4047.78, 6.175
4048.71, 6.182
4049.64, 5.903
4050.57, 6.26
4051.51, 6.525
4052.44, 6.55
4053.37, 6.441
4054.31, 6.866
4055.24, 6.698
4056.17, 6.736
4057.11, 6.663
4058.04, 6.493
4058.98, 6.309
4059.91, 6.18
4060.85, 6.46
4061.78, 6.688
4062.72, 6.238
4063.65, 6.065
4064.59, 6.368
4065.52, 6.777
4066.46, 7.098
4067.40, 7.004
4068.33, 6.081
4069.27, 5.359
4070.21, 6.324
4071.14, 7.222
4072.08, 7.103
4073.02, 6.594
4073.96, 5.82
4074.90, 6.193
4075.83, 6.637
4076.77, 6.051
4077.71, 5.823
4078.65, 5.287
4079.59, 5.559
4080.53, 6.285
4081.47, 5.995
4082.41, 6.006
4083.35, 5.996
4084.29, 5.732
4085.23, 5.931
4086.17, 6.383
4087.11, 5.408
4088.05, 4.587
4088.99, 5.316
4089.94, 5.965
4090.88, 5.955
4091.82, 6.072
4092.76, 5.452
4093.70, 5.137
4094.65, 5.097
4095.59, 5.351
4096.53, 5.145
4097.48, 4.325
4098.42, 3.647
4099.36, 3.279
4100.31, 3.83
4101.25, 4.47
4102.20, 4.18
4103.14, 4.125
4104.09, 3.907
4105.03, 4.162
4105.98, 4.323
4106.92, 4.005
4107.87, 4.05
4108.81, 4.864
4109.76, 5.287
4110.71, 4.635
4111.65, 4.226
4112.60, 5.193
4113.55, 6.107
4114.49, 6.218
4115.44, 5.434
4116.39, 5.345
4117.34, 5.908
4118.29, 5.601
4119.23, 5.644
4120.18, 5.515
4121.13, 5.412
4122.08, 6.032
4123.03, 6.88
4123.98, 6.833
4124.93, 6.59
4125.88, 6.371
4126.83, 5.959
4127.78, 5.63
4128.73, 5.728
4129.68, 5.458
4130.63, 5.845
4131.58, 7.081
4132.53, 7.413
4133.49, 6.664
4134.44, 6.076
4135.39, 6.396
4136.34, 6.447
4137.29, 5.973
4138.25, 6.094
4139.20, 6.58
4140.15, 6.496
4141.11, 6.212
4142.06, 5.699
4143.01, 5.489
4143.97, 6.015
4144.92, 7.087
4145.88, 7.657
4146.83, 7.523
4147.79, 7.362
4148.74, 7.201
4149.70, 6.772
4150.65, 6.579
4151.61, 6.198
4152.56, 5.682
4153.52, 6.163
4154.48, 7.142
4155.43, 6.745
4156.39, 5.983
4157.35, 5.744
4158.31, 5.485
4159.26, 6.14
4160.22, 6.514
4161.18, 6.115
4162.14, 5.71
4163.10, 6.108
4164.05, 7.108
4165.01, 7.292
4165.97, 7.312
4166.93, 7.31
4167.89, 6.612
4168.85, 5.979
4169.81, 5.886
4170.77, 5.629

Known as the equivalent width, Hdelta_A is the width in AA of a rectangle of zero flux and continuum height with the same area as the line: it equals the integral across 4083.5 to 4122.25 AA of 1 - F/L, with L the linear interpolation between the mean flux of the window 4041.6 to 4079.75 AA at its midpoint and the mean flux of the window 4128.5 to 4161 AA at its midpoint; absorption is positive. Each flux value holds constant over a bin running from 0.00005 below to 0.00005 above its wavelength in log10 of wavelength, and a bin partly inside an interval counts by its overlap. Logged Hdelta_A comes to 8.2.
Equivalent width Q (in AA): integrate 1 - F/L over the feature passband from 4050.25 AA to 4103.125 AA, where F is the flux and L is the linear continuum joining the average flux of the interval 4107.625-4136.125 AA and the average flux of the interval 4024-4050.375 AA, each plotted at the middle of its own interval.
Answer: 4.7 AA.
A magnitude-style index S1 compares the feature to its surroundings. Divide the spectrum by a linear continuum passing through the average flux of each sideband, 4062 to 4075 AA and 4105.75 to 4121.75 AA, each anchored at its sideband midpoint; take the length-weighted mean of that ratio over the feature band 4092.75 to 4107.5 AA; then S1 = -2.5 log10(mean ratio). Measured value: 0.27 mag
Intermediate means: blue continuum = 6.46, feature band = 4.37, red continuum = 5.19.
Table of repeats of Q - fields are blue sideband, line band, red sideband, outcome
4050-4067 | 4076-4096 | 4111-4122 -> 1.1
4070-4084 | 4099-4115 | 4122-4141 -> 4.4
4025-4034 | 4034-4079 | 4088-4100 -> -2.8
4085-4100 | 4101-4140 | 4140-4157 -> 1.9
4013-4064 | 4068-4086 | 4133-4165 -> 1.5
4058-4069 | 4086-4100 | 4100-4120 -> 0.9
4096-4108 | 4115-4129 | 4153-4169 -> -2.9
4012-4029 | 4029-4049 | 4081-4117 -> -1.4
